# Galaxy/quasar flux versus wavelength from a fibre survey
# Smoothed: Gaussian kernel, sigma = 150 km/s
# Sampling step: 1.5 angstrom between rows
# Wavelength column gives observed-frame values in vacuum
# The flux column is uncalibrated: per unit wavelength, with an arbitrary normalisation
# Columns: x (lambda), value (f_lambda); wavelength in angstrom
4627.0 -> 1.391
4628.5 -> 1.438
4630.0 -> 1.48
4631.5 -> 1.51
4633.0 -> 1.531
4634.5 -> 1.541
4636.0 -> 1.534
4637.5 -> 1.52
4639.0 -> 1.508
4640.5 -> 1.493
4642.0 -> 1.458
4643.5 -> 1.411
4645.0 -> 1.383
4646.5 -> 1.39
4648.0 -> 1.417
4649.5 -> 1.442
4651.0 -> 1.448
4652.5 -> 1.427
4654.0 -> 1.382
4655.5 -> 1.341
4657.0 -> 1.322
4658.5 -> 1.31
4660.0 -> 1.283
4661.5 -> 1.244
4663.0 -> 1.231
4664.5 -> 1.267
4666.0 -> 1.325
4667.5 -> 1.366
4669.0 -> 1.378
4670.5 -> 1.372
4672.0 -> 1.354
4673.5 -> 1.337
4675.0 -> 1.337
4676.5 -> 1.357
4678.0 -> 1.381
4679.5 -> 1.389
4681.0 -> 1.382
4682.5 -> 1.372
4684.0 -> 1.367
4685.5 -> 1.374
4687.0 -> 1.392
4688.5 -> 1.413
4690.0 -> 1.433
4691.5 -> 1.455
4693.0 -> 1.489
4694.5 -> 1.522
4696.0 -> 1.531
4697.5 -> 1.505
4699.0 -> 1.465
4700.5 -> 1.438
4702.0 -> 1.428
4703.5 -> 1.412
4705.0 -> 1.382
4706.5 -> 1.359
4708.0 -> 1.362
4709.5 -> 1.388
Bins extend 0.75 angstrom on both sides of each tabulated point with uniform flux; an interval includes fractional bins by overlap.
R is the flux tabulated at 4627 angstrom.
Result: 1.391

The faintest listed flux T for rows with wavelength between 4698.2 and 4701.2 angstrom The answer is 1.438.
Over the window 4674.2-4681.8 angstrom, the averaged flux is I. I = 1.37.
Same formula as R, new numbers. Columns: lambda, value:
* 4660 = 1.283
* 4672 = 1.354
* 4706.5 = 1.359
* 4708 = 1.362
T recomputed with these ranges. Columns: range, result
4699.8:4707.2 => 1.359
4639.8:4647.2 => 1.383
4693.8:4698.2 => 1.505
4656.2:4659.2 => 1.31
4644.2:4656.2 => 1.341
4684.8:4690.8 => 1.374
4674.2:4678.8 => 1.337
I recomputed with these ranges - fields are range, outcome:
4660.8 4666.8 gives 1.27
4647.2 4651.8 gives 1.44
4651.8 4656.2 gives 1.38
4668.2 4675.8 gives 1.36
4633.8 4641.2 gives 1.52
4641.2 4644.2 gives 1.44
